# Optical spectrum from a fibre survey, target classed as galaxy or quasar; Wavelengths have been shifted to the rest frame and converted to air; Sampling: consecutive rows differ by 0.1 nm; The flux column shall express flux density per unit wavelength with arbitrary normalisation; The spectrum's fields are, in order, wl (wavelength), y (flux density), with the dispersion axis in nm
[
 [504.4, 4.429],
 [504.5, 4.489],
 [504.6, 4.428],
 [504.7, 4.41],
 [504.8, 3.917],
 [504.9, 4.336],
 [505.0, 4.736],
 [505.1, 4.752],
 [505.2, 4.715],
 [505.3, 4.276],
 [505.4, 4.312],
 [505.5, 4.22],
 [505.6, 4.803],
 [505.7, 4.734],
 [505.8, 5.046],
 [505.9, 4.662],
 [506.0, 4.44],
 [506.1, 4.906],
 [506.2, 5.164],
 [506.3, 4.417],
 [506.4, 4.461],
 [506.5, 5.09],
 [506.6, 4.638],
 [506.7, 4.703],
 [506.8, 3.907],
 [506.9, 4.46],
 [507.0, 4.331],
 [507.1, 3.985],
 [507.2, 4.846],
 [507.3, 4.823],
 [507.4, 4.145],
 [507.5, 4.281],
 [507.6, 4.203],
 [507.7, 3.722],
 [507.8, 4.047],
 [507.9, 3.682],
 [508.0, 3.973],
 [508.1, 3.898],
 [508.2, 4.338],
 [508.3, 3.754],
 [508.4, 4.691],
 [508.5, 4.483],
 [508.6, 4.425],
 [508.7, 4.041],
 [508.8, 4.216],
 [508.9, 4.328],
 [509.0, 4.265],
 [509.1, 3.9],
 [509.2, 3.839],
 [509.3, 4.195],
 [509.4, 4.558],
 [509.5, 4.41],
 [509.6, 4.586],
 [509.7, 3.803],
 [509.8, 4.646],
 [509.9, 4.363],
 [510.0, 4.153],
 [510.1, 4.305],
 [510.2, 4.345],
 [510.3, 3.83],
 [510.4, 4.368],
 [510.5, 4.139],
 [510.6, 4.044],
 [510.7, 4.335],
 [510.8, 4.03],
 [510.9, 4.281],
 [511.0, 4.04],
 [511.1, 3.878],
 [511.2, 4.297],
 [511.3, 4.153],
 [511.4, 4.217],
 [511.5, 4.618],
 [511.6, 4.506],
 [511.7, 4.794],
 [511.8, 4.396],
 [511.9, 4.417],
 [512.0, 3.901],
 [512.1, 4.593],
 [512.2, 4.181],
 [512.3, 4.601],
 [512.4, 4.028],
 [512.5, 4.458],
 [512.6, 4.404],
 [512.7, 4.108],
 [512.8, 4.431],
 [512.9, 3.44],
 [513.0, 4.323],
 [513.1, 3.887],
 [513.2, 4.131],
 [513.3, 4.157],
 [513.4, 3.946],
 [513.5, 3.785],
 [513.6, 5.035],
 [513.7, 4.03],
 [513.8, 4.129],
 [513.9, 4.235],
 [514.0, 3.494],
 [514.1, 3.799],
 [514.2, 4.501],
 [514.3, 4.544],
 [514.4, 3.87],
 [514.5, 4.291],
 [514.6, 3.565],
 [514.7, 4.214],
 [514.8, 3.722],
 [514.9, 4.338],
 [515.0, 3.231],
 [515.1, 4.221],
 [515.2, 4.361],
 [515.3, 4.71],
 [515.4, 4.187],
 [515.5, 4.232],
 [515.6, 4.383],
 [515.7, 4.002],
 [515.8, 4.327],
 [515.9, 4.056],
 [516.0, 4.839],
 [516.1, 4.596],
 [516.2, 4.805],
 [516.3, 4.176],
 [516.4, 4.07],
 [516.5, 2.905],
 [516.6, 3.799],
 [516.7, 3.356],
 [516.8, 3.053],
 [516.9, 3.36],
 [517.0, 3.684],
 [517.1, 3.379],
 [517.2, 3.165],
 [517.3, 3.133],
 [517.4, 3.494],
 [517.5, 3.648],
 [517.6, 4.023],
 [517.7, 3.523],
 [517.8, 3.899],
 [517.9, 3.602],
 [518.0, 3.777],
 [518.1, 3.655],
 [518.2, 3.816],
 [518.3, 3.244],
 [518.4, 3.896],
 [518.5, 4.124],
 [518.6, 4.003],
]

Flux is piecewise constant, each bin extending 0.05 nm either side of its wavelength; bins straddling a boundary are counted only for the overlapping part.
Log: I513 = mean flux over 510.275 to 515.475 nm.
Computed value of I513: 4.18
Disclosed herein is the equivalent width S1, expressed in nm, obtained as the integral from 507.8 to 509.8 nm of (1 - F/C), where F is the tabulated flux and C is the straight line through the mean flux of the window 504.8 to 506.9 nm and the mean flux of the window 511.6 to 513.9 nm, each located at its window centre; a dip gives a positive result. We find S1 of 0.12 nm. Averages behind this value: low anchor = 4.6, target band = 4.19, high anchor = 4.24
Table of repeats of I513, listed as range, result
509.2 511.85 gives 4.27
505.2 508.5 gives 4.41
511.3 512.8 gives 4.37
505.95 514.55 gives 4.26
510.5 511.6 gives 4.2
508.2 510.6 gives 4.24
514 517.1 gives 4.02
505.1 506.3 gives 4.66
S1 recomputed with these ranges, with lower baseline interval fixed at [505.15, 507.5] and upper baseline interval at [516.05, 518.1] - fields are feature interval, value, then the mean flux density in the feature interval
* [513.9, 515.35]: -0.07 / 4.07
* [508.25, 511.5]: 0.03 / 4.22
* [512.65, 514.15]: -0.03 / 4.06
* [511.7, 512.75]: -0.07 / 4.33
